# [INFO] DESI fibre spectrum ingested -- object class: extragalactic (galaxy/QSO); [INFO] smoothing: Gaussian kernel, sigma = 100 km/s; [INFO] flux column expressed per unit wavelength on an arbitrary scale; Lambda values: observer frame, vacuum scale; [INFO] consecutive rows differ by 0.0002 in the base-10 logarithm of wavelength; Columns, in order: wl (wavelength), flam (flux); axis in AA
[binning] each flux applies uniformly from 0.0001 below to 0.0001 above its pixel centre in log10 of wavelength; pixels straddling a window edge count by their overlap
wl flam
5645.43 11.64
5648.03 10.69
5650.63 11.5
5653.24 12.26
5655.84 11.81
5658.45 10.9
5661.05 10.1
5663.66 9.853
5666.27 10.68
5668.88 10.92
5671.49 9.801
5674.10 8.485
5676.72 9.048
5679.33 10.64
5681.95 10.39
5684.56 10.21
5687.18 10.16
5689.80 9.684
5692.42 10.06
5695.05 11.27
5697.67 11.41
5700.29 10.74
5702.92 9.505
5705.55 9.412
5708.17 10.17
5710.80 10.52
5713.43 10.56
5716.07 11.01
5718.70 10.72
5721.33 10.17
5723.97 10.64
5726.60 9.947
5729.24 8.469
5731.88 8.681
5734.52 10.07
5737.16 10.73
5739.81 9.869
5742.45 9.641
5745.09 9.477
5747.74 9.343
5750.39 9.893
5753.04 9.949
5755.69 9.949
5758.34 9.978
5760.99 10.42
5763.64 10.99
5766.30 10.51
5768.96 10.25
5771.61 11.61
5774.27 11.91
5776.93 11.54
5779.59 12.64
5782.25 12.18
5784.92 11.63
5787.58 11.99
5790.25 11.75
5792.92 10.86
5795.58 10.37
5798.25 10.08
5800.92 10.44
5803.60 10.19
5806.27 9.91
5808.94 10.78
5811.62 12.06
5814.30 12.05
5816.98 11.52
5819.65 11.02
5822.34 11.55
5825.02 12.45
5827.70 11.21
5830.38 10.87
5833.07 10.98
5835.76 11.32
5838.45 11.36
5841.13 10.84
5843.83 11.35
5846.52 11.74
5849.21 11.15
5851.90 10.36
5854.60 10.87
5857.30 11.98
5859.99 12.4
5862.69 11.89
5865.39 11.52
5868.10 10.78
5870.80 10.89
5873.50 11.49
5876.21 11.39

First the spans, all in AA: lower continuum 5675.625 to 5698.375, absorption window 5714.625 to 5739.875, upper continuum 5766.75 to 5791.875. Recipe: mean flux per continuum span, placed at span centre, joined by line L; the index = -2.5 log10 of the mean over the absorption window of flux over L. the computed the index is 0.09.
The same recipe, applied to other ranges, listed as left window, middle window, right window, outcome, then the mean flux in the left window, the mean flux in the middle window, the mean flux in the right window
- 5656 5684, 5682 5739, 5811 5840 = 0.03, 10.2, 10.2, 11.5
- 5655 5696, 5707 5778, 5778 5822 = 0.05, 10.2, 10.3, 11.2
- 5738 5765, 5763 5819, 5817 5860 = -0.06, 9.96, 11.2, 11.3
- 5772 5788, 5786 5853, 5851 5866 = 0.06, 12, 11.1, 11.5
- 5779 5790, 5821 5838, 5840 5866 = 0.02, 12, 11.4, 11.4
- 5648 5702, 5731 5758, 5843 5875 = 0.11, 10.5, 9.78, 11.4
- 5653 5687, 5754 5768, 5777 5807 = 0.06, 10.3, 10.4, 11.1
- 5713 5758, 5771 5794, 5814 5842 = -0.11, 9.93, 11.8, 11.4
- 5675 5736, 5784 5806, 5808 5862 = 0.02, 10.1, 10.9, 11.4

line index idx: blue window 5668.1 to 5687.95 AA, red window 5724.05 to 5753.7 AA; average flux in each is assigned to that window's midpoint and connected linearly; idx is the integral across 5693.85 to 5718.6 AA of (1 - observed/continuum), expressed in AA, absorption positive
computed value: -1.8 AA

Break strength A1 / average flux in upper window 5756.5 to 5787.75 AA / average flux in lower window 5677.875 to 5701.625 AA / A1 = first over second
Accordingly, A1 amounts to 1.07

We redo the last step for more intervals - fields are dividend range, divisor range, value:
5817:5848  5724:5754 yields 1.17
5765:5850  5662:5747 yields 1.12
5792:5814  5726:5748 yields 1.11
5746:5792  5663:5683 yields 1.10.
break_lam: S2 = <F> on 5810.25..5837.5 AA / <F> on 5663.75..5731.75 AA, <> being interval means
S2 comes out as 1.13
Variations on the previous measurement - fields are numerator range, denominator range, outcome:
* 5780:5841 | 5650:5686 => 1.07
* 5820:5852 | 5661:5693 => 1.13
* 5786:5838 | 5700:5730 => 1.10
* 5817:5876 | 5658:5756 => 1.13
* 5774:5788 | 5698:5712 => 1.18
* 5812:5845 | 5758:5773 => 1.07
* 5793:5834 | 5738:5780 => 1.05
